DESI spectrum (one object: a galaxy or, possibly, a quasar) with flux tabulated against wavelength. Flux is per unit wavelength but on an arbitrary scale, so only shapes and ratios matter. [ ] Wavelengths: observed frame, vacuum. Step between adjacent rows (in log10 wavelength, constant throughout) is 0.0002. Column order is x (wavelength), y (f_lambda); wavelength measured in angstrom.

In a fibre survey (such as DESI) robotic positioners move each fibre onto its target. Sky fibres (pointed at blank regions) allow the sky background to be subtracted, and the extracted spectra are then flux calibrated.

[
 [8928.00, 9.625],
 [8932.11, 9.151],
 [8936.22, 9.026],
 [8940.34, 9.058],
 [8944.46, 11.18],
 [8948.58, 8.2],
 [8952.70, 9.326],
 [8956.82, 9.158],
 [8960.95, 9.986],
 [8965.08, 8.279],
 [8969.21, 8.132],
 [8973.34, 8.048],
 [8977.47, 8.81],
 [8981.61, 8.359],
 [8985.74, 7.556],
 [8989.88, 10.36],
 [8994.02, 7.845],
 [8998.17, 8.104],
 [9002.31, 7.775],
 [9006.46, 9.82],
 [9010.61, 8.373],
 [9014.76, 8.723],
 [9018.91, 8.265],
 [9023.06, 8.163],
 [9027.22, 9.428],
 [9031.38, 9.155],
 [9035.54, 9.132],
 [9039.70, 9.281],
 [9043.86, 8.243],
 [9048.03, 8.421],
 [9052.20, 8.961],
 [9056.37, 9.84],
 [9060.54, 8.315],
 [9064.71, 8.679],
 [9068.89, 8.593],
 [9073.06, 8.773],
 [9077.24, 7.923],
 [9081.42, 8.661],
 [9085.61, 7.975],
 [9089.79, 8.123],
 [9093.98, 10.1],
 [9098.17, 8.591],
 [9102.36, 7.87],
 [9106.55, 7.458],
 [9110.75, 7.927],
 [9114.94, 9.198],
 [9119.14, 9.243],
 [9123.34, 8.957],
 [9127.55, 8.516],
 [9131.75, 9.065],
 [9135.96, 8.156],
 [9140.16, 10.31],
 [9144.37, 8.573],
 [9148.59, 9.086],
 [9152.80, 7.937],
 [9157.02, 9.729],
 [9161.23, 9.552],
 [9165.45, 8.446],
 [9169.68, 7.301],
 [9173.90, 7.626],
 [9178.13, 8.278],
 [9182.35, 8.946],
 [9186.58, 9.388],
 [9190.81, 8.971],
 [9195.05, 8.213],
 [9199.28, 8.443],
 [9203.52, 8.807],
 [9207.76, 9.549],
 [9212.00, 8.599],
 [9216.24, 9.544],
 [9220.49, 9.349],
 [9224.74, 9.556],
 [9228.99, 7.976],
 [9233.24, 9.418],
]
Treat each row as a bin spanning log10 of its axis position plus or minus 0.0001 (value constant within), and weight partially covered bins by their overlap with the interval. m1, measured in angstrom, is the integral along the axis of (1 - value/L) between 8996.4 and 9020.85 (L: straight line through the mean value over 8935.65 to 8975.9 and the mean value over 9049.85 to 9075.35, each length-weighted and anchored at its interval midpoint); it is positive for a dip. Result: 1.2 angstrom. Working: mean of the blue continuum 9.04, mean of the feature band 8.52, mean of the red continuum 8.85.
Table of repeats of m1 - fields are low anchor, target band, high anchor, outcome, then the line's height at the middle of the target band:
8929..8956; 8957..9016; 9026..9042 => 4.33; 9.28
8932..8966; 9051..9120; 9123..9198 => 2.62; 8.92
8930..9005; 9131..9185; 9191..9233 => 1.24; 8.89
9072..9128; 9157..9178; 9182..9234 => 0.98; 8.8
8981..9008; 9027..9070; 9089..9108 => -1.98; 8.51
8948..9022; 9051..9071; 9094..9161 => -0.39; 8.7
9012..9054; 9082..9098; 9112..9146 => 0.34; 8.9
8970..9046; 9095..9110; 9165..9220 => 0.90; 8.64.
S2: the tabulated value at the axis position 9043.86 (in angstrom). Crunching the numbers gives 8.243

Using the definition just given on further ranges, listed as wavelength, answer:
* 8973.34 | 8.048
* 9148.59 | 9.086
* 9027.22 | 9.428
